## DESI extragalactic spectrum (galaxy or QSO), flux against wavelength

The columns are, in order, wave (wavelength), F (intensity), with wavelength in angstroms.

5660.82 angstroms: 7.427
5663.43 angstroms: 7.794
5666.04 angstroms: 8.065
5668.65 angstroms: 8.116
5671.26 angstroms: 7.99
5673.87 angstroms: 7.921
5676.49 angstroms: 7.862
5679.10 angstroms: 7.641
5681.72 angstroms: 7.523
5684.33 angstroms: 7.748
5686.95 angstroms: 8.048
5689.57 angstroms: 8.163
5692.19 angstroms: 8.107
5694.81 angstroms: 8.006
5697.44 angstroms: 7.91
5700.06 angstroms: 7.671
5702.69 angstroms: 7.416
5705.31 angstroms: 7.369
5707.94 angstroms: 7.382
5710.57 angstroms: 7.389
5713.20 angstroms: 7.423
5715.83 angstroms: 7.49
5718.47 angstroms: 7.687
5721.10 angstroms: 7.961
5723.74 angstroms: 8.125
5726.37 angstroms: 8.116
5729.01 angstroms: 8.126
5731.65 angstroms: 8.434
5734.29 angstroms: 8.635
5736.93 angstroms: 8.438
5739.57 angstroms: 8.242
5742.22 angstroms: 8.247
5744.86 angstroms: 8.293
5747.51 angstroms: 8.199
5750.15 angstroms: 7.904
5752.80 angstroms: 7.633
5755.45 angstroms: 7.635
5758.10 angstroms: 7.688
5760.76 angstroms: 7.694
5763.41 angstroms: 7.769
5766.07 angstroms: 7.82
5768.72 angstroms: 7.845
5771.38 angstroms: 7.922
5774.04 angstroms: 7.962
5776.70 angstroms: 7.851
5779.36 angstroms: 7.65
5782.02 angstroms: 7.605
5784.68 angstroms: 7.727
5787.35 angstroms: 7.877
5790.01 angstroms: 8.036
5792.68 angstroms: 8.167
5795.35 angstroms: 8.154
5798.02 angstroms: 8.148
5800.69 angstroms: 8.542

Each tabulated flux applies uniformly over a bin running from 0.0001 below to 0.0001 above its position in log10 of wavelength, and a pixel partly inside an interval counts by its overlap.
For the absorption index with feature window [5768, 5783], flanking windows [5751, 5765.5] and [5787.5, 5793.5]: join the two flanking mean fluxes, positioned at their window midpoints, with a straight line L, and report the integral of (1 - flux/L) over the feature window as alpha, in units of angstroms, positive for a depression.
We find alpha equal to 0.1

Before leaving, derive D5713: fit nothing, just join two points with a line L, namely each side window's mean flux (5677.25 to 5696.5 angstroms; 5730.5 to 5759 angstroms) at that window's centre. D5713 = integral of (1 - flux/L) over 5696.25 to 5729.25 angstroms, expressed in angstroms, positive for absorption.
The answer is 1.30 angstroms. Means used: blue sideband 7.89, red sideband 8.13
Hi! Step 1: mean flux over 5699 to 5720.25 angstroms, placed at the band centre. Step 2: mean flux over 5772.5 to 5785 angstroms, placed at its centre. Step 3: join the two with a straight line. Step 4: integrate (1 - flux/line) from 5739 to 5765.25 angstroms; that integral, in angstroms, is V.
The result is -0.9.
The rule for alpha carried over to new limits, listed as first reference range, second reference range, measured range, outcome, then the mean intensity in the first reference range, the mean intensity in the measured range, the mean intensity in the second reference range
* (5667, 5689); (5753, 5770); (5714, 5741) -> -1.12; 7.87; 8.11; 7.73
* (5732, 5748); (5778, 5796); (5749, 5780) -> 1.23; 8.35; 7.78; 7.88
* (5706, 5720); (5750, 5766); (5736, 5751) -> -1.16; 7.48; 8.23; 7.71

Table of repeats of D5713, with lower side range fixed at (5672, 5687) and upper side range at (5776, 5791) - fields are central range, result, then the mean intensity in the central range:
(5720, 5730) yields -0.39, 8.08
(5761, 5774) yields -0.09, 7.84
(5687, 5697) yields -0.38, 8.07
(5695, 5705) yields 0.14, 7.67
